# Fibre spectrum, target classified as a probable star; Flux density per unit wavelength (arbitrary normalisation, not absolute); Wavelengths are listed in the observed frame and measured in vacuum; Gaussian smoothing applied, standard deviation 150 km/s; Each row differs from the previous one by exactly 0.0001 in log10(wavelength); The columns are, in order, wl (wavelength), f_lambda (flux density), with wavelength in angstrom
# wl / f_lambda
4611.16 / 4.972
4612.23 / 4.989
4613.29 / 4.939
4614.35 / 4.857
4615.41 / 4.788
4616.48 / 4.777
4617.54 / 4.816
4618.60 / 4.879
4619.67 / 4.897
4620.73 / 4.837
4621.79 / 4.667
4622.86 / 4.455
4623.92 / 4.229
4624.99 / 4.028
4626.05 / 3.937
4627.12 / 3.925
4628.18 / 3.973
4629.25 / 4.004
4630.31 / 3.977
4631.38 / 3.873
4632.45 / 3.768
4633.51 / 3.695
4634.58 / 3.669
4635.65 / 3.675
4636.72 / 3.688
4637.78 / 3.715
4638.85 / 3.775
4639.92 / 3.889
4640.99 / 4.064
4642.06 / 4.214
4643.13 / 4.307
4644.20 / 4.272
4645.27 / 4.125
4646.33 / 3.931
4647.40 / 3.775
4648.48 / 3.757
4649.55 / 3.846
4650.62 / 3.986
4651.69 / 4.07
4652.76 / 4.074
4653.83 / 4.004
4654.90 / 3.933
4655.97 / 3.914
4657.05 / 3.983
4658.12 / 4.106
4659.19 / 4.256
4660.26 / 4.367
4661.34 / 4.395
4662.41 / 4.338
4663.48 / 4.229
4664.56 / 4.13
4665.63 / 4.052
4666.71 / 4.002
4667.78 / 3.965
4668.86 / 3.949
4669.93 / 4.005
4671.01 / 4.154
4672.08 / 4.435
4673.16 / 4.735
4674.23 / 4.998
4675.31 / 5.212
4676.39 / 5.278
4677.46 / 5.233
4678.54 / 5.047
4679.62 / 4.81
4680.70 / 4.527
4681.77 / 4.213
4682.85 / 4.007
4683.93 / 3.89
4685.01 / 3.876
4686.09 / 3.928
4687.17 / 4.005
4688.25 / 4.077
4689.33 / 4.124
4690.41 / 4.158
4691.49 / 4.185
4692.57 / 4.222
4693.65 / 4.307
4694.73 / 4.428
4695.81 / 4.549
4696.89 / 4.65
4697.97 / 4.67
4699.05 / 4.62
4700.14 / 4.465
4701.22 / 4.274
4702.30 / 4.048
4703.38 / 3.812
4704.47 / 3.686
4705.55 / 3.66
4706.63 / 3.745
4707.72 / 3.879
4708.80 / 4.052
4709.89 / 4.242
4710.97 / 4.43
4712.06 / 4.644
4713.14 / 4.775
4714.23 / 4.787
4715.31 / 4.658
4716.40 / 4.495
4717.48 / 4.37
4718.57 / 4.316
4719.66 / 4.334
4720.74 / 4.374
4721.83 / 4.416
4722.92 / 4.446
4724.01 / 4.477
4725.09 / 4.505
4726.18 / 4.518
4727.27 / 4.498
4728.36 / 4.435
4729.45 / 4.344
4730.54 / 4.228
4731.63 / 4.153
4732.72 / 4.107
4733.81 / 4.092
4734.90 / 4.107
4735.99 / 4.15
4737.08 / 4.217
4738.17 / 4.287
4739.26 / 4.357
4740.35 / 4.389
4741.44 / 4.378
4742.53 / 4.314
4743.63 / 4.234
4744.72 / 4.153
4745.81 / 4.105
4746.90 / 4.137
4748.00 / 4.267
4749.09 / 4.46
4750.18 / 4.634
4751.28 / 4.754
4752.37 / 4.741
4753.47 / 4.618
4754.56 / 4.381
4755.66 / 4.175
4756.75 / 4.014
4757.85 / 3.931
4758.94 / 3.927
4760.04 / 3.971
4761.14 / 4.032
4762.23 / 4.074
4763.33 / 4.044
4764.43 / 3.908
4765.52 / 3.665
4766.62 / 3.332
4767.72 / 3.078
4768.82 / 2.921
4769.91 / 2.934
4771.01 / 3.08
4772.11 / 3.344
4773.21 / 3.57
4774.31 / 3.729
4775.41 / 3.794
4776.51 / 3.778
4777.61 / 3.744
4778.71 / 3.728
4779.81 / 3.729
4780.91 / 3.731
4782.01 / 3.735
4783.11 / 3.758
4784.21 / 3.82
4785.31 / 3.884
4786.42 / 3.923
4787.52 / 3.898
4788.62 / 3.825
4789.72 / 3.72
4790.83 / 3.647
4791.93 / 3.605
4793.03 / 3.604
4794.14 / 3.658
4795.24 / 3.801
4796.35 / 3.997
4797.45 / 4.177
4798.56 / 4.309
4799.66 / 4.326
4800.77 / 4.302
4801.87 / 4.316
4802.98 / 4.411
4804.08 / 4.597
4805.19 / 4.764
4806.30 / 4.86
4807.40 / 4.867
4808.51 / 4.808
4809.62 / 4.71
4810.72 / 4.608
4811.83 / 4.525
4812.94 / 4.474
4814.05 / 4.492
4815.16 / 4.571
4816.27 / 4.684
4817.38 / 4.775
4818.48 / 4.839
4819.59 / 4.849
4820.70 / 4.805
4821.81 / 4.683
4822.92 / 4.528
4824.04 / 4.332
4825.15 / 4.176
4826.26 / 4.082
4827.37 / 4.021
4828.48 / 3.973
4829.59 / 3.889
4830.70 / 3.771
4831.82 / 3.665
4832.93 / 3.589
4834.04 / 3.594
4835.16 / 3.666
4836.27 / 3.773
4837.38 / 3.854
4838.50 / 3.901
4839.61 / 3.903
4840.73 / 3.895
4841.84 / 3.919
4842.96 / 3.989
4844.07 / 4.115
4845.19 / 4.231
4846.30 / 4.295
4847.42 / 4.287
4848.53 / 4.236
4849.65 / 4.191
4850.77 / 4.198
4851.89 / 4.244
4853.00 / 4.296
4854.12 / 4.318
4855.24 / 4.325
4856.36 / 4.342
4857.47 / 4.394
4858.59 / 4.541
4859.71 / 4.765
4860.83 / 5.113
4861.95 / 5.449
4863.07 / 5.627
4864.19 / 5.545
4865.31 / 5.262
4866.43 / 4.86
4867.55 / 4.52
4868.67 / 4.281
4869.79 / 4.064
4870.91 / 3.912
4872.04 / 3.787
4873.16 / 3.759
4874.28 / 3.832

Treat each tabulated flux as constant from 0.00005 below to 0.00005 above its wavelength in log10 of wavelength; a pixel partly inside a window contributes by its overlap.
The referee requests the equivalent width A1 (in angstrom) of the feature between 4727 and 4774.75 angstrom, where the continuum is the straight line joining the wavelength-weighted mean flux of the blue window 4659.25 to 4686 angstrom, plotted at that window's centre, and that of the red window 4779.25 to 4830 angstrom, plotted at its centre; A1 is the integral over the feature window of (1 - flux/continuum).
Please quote 2.9 angstrom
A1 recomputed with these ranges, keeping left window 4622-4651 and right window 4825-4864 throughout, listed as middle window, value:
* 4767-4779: 2.0 angstrom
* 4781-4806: 0.8 angstrom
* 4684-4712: -1.0 angstrom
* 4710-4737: -2.3 angstrom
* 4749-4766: -0.4 angstrom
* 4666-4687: -2.2 angstrom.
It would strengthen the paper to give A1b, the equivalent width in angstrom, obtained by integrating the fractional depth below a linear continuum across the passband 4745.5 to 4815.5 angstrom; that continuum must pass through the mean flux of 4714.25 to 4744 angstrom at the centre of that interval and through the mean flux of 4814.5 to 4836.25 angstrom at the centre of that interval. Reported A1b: 4.0 angstrom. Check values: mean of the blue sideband 4.35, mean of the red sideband 4.23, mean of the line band 4.03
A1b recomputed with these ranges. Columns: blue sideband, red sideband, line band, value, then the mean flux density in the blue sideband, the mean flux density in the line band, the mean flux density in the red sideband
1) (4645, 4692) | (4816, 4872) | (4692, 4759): -0.87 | 4.23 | 4.32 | 4.32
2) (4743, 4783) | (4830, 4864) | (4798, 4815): -2.03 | 3.9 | 4.56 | 4.23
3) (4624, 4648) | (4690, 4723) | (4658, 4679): -1.76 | 3.93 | 4.45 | 4.31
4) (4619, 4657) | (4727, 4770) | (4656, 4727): -4.43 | 4.03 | 4.33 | 4.12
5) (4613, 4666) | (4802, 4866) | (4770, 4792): 3.26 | 4.15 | 3.69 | 4.4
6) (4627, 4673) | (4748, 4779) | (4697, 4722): -2.26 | 4.01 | 4.3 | 3.88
